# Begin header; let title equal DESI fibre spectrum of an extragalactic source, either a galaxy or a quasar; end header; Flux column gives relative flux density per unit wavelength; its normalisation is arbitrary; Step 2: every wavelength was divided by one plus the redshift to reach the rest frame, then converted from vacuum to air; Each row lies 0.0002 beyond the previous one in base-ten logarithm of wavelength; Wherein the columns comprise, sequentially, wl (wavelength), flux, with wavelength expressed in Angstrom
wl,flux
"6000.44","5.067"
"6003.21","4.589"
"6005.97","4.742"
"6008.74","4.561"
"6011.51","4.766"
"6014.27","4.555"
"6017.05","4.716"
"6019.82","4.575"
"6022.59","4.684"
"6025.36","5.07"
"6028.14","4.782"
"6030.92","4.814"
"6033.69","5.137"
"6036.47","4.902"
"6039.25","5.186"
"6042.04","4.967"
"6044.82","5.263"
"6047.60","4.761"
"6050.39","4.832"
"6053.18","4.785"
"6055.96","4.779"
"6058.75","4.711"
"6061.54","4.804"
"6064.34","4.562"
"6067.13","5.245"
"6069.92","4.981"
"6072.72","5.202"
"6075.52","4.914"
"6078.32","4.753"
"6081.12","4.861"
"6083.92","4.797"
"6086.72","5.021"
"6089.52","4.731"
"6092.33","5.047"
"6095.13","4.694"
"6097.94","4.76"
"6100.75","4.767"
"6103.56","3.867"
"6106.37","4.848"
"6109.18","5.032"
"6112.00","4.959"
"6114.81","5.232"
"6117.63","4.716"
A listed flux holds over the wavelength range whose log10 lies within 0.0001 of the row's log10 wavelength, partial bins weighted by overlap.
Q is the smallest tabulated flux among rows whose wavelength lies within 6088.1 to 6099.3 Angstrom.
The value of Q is 4.694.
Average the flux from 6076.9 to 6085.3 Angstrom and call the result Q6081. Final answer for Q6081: 4.8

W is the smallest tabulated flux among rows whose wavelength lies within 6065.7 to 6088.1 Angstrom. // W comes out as 4.753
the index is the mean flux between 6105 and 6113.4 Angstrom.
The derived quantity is 4.94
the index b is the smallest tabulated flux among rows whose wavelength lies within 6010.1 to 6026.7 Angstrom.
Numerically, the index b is 4.555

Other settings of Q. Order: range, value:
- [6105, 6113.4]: 4.848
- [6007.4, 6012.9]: 4.561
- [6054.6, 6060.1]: 4.711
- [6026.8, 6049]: 4.761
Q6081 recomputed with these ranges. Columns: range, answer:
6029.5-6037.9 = 4.95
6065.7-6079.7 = 5.02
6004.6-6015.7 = 4.65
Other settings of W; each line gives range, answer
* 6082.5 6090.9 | 4.731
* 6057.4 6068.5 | 4.562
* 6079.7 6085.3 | 4.797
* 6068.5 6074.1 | 4.981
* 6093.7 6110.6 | 3.867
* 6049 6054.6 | 4.785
